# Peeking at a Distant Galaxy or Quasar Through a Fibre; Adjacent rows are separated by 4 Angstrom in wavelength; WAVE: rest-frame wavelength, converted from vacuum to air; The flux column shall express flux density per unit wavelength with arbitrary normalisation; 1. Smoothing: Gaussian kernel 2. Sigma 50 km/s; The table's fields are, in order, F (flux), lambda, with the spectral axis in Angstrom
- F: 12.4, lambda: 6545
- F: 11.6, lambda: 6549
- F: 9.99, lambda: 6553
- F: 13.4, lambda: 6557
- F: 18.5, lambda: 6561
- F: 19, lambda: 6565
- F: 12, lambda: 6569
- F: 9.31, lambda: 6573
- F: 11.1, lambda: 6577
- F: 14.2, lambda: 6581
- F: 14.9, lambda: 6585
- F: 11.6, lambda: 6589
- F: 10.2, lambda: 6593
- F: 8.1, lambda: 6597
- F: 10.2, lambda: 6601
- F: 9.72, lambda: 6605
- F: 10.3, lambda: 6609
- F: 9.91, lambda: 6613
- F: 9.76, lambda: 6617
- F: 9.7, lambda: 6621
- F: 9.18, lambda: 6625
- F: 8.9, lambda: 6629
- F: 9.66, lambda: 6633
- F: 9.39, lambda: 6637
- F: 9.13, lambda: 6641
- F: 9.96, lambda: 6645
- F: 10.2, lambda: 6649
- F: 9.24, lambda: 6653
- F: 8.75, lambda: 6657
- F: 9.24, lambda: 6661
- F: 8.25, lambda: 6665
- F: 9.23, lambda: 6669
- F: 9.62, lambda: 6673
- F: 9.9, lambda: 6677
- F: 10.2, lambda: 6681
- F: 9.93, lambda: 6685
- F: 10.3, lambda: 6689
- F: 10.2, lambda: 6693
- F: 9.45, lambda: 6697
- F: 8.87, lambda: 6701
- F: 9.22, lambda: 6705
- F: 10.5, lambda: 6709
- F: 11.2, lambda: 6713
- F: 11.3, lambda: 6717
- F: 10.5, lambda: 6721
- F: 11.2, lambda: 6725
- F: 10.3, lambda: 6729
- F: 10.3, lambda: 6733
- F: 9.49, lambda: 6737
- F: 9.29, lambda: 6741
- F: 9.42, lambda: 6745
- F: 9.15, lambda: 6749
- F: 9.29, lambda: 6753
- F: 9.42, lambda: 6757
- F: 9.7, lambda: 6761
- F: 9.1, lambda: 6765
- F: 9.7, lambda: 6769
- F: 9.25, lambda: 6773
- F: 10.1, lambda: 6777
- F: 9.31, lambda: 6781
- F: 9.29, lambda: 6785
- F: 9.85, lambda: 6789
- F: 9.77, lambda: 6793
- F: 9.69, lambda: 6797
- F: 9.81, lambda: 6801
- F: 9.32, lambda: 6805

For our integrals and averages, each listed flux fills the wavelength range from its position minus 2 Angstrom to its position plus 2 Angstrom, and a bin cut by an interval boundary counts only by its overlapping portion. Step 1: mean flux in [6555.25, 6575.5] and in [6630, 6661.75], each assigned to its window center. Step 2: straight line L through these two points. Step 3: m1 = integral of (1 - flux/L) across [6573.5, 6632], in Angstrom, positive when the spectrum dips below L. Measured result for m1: 7.7 Angstrom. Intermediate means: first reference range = 14.4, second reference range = 9.44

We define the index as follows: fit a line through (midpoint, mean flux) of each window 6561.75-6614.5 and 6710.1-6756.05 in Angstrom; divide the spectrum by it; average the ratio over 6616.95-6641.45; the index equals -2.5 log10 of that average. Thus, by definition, 0.20 mag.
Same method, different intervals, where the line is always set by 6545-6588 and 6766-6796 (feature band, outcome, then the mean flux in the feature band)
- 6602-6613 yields 0.25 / 10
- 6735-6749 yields 0.10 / 9.36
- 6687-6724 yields 0.07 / 10.2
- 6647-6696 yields 0.20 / 9.59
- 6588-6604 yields 0.28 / 9.91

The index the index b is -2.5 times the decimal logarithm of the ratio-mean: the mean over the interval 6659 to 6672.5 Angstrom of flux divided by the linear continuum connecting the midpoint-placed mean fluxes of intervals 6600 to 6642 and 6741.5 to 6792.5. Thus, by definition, 0.07 mag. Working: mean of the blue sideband 9.62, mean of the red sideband 9.47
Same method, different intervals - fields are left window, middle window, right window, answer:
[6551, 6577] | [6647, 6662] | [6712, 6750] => 0.24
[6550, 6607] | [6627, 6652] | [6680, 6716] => 0.17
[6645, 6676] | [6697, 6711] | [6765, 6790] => -0.02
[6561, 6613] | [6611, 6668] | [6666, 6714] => 0.16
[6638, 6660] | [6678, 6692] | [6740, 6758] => -0.08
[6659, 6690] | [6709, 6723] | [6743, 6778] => -0.15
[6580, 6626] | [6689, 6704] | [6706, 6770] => 0.06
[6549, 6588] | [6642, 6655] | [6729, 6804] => 0.21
